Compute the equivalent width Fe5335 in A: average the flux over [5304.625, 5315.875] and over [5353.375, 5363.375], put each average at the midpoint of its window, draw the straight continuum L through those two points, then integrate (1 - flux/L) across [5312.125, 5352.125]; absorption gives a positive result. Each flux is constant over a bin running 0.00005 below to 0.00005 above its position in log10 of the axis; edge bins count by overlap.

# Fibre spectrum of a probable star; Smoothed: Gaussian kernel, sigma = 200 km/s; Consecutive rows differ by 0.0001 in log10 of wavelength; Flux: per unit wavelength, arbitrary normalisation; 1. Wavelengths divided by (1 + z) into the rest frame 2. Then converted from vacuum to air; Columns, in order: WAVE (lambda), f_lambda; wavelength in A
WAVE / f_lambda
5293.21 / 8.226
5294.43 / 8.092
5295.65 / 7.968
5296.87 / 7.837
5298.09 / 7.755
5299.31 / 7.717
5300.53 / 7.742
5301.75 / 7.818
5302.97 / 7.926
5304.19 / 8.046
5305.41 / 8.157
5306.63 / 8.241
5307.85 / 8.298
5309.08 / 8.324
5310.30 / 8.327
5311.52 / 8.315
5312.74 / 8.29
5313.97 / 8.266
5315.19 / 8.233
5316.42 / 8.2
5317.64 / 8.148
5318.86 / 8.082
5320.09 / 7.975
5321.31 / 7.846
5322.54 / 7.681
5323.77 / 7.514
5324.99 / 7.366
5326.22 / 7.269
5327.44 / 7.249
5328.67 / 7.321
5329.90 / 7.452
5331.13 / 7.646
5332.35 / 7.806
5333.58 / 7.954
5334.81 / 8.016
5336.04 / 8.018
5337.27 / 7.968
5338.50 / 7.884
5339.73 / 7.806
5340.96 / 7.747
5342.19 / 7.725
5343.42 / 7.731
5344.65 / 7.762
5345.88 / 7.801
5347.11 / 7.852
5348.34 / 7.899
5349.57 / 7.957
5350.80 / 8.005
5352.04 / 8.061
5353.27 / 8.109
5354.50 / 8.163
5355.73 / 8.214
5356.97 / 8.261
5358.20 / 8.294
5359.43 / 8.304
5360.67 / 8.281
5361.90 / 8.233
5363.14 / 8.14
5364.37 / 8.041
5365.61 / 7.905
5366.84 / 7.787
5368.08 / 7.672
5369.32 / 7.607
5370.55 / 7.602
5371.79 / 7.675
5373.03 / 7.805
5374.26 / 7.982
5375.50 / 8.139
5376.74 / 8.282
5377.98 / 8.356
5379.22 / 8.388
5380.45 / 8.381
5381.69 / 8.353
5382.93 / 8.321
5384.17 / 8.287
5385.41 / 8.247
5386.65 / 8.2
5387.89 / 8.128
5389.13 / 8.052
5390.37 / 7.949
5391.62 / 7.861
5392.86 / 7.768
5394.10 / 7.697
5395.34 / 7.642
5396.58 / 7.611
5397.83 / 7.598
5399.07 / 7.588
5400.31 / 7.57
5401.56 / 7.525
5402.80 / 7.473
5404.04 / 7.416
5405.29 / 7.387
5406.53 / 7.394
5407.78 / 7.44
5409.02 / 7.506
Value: 2.0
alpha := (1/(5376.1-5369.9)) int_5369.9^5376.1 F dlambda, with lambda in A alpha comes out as 7.84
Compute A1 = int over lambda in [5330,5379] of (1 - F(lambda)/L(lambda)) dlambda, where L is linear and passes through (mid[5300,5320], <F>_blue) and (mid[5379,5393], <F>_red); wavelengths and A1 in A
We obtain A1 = 1.2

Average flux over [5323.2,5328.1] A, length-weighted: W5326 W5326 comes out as 7.36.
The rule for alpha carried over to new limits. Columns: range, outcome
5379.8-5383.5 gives 8.37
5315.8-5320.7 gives 8.1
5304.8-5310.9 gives 8.27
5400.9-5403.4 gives 7.49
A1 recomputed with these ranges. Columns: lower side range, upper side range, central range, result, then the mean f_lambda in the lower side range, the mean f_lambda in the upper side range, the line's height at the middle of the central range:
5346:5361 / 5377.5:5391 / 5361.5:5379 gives 0.5 A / 8.1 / 8.24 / 8.18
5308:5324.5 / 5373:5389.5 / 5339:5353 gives 0.5 A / 8.09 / 8.23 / 8.15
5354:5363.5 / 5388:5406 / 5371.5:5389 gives -0.6 A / 8.24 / 7.67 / 7.92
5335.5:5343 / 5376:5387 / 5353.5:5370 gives 0.1 A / 7.85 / 8.31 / 8.1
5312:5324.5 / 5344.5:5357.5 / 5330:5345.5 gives 0.4 A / 8.02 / 8.02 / 8.02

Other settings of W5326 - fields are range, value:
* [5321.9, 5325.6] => 7.52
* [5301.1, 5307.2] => 8.04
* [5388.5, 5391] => 7.98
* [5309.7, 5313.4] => 8.31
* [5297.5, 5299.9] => 7.74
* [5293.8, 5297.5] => 7.96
